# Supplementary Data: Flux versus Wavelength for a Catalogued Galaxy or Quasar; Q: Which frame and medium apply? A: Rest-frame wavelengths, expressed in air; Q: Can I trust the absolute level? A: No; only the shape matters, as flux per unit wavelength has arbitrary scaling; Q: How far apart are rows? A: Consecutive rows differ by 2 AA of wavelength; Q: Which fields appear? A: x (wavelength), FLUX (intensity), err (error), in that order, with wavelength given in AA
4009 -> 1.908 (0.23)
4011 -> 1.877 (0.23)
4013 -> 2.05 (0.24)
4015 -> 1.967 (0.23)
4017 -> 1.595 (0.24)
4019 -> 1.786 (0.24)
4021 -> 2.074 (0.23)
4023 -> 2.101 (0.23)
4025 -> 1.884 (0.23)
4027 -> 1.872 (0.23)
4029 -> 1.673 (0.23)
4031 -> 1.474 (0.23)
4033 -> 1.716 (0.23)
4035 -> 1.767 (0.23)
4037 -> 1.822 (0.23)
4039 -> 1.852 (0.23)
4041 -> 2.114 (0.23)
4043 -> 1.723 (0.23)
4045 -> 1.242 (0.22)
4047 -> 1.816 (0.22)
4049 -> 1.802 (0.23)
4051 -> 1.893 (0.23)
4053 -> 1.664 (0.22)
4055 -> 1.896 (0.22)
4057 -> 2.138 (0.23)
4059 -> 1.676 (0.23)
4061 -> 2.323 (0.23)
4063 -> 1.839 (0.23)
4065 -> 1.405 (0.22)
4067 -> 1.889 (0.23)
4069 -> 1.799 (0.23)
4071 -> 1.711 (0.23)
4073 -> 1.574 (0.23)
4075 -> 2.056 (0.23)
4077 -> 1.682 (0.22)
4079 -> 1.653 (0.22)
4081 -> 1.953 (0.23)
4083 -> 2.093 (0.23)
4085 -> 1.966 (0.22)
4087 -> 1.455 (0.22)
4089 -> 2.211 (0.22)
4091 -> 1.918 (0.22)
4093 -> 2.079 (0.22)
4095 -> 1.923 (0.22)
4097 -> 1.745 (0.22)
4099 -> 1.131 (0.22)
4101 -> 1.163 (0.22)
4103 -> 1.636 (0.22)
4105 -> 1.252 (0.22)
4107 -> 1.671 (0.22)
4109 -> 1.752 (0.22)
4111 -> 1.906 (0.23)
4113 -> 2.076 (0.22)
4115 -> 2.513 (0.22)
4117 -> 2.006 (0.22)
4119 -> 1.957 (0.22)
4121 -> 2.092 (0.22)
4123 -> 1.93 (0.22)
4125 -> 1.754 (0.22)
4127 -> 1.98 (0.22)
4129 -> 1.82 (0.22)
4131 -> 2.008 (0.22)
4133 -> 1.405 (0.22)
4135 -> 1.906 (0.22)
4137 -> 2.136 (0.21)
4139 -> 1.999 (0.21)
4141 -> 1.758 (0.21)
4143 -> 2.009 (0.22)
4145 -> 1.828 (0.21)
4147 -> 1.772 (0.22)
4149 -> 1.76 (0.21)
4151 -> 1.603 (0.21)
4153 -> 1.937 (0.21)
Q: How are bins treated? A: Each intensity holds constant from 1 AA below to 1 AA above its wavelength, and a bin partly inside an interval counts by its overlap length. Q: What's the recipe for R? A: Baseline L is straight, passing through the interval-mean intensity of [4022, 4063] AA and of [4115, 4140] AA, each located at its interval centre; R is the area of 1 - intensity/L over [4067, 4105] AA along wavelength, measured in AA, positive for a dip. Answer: 2.6 AA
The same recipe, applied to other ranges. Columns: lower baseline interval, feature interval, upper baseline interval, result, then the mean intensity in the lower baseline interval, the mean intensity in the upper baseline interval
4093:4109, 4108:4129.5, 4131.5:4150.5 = -3.9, 1.55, 1.84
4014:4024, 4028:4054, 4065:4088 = 1.7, 1.9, 1.79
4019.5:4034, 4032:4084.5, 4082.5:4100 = 0.4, 1.83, 1.83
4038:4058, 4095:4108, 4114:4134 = 3.0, 1.81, 1.95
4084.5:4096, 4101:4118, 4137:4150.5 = 0.8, 1.92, 1.87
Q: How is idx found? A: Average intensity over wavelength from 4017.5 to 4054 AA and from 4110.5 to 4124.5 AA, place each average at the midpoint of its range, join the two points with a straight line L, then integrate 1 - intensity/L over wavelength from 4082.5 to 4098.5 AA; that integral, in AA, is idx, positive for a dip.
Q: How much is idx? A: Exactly 0.6 AA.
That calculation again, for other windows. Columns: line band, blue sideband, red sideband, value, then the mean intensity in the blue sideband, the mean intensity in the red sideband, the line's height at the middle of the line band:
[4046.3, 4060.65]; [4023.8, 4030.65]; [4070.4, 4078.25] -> -0.8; 1.79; 1.75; 1.77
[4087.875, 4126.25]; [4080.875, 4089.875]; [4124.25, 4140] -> 1.6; 1.93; 1.88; 1.91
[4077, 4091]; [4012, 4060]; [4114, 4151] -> -0.1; 1.82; 1.92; 1.87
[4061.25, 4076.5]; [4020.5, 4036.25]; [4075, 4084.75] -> 0.7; 1.81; 1.88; 1.86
